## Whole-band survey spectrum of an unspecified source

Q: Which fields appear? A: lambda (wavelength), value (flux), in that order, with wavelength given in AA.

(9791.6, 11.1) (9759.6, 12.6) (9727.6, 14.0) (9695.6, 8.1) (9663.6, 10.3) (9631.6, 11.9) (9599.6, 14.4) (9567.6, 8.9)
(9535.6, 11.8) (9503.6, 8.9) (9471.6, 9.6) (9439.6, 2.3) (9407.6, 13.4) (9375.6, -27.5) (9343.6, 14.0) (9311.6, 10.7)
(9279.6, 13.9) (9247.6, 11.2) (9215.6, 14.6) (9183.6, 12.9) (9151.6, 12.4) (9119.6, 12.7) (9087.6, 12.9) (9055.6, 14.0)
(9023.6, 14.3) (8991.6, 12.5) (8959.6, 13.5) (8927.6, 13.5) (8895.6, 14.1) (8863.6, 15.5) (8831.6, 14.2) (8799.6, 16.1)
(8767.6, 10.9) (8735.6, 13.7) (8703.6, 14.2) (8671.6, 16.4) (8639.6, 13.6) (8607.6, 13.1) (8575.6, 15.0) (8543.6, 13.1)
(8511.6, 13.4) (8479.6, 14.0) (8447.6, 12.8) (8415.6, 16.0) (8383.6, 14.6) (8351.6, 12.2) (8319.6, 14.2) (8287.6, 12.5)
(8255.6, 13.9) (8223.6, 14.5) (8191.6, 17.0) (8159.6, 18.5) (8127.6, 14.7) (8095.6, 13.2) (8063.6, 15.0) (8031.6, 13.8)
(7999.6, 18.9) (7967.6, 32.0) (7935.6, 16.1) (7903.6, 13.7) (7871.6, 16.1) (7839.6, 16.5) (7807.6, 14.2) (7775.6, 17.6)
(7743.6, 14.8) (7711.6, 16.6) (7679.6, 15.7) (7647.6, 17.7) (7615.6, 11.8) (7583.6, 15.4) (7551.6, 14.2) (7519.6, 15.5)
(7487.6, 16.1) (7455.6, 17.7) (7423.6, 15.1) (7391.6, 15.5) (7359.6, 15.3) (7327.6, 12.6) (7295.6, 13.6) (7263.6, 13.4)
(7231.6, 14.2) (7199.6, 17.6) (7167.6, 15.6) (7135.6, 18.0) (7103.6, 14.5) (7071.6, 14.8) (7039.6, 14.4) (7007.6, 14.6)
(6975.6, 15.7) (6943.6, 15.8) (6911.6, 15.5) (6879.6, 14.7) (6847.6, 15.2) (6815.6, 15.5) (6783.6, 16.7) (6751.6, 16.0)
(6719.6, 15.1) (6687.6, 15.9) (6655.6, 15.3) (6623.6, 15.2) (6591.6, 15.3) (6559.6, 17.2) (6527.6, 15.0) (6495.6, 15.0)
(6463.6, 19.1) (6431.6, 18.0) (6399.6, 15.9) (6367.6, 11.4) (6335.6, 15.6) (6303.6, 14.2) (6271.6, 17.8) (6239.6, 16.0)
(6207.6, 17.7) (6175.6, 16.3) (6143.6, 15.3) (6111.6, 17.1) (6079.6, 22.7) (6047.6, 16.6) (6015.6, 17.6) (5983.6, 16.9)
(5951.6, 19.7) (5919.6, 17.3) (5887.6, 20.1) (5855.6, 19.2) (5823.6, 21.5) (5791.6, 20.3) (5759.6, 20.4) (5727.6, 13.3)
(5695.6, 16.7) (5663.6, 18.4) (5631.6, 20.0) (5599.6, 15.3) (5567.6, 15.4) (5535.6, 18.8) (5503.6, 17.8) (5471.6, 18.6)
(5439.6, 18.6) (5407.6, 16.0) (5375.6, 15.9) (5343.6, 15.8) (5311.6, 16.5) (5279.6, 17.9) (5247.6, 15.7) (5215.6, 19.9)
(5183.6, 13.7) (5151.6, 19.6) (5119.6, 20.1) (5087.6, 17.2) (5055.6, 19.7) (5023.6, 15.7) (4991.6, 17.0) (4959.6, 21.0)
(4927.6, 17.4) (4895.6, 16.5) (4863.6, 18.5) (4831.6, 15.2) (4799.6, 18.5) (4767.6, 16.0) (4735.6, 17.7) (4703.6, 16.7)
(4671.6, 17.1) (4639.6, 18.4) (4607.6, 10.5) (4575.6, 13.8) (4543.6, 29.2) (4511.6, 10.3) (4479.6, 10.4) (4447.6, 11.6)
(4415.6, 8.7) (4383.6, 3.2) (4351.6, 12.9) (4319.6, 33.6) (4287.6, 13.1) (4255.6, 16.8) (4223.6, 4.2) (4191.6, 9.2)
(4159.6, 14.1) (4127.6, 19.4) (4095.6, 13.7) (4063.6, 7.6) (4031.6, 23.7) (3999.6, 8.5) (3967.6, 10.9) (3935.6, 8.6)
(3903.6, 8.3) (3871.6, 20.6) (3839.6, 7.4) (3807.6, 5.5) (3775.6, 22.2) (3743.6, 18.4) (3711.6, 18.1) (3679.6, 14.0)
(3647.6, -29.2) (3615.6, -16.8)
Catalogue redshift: 0.22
